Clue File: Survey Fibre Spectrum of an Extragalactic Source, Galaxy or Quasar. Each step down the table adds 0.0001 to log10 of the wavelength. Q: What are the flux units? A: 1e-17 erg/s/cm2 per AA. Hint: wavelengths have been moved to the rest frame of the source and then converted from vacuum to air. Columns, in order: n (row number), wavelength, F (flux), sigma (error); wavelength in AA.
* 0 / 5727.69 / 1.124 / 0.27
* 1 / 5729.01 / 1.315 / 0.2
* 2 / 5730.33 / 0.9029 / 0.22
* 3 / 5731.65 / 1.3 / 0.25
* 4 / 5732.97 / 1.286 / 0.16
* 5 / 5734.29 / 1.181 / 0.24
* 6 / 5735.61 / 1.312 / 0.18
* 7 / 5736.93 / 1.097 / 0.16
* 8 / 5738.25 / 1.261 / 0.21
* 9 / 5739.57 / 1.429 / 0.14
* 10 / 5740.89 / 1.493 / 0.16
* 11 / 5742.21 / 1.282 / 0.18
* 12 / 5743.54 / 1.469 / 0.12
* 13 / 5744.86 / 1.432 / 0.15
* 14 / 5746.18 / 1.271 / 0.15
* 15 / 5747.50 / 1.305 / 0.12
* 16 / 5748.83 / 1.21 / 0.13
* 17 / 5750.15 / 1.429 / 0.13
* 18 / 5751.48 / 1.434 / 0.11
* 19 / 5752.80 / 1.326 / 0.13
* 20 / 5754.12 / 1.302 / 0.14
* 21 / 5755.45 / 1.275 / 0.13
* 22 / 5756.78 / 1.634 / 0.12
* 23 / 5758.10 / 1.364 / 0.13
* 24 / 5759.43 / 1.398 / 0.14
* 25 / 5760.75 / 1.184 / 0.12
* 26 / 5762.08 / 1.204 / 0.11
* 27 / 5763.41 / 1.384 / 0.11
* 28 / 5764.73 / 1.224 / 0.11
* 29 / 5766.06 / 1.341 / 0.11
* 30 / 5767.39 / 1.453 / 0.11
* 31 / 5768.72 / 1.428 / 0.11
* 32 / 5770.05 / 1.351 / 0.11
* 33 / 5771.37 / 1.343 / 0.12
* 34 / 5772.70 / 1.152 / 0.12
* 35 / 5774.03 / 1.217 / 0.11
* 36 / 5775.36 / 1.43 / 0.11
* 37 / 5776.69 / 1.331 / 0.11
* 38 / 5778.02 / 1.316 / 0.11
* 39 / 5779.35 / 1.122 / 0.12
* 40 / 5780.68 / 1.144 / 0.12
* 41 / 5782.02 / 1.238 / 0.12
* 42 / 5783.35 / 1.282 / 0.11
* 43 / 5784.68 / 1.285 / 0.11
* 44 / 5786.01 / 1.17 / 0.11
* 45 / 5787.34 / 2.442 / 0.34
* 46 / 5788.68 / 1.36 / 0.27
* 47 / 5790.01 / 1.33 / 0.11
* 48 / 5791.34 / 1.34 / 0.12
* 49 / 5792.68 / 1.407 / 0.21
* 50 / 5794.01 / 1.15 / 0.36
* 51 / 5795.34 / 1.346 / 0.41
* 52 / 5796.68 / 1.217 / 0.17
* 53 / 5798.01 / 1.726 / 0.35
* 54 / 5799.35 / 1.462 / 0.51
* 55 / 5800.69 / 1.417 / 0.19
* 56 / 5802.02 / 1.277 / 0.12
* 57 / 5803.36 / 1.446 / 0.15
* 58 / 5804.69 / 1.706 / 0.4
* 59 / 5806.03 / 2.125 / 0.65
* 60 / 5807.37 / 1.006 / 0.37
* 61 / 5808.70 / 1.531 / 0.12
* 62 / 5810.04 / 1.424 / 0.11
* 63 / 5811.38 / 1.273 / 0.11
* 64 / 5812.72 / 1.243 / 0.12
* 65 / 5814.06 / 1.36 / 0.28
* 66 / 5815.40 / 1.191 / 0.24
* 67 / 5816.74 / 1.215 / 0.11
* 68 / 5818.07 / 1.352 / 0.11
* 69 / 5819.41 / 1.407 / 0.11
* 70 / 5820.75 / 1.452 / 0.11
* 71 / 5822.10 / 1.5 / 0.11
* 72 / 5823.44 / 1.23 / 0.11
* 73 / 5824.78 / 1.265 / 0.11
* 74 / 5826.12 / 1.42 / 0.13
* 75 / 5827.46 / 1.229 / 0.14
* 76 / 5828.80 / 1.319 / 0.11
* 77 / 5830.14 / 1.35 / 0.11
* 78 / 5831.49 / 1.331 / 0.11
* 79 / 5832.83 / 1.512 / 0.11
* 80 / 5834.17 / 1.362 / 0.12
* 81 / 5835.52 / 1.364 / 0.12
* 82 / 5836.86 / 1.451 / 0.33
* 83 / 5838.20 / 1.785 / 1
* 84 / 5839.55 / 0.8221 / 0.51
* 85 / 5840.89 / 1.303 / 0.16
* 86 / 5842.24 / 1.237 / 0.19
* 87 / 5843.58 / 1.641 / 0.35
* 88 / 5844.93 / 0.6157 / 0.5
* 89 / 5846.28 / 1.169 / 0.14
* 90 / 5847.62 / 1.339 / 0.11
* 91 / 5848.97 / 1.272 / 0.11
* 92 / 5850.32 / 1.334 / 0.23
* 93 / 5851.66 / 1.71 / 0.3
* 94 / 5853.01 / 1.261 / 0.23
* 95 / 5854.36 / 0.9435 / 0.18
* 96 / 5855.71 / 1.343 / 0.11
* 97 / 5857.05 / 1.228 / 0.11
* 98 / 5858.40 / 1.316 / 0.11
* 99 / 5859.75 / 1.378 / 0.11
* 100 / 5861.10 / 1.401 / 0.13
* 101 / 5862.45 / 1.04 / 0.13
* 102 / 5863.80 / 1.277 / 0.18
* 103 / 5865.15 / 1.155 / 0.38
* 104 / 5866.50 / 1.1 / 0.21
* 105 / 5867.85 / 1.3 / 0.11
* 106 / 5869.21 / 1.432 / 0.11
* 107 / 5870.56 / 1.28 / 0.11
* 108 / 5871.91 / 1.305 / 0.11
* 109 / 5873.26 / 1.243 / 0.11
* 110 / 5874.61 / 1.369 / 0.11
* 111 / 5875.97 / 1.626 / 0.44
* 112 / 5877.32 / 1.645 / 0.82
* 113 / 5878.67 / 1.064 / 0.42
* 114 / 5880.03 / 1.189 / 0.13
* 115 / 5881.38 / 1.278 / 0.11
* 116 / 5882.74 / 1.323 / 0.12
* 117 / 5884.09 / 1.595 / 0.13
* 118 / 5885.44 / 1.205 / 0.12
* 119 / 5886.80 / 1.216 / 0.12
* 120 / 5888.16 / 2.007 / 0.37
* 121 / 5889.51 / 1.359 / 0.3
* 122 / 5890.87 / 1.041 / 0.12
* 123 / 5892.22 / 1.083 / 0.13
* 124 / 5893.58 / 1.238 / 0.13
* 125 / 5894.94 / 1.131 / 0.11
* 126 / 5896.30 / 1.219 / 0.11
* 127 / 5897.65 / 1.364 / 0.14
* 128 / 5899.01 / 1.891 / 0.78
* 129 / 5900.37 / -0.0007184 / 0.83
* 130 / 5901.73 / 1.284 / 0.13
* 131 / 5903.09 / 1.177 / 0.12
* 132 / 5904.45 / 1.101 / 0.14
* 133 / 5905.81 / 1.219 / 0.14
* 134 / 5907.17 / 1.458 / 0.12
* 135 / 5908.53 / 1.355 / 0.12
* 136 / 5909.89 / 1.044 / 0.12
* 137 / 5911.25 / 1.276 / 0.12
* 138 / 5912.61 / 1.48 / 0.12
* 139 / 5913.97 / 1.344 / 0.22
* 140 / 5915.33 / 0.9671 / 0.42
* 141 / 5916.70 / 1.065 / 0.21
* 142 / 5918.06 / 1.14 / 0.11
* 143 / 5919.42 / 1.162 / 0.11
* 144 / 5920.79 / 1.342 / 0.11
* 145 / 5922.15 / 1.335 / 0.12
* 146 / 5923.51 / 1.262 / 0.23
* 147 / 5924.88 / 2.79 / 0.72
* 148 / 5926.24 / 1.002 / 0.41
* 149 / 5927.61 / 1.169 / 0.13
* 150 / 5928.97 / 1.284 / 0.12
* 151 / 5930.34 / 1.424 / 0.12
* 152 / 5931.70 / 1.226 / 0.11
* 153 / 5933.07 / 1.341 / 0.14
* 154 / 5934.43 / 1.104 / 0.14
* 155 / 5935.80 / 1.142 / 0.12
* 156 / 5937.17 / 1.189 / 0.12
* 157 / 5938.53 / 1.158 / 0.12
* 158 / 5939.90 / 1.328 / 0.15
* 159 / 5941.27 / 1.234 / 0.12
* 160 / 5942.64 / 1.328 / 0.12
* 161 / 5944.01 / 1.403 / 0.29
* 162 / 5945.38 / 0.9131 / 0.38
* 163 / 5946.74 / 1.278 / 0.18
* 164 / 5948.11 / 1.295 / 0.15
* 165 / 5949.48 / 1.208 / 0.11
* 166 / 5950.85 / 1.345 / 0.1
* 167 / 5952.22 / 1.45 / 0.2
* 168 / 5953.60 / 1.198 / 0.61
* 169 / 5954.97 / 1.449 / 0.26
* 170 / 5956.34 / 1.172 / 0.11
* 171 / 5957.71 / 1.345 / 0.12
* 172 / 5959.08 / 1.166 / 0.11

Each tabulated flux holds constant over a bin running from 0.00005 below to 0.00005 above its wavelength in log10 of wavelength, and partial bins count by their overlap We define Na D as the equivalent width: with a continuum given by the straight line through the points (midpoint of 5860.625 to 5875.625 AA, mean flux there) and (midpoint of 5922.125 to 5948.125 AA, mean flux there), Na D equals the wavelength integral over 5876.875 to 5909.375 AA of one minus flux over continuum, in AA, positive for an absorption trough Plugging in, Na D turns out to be 0.5 AA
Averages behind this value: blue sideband 1.27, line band 1.26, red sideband 1.31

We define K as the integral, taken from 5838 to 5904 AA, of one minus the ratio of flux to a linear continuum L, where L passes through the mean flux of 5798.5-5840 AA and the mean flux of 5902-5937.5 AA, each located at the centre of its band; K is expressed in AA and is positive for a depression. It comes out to 3.1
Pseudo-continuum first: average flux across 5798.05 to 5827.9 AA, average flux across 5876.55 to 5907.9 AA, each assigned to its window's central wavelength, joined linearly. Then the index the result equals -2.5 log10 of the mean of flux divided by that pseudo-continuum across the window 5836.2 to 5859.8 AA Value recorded 0.05 mag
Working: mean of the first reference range 1.4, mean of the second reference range 1.27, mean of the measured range 1.28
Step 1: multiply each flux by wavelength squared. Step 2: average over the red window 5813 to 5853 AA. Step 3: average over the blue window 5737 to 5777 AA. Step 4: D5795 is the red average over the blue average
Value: 1.02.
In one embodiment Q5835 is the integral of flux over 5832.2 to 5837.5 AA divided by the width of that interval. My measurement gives 1.42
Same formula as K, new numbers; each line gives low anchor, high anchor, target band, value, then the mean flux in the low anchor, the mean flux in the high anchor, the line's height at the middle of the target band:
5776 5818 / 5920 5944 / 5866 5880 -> 0.2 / 1.38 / 1.33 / 1.36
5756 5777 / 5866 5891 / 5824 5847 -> 0.8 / 1.34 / 1.35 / 1.35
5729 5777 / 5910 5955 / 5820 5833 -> -0.5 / 1.32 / 1.29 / 1.3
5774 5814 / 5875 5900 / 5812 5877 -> 2.7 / 1.39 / 1.34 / 1.37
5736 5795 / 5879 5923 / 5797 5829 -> -2.2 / 1.34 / 1.25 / 1.31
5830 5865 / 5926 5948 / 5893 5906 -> 1.0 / 1.3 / 1.23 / 1.26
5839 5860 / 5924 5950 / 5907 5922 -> 0.6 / 1.24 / 1.31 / 1.29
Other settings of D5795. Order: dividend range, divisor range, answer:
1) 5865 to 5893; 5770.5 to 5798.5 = 1.02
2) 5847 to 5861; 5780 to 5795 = 0.98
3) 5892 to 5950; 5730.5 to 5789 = 0.99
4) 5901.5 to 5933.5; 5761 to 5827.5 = 0.99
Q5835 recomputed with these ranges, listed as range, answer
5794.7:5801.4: 1.43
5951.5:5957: 1.32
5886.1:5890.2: 1.52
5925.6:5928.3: 1.09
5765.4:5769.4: 1.41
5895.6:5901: 1.13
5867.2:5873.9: 1.31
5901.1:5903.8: 1.23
